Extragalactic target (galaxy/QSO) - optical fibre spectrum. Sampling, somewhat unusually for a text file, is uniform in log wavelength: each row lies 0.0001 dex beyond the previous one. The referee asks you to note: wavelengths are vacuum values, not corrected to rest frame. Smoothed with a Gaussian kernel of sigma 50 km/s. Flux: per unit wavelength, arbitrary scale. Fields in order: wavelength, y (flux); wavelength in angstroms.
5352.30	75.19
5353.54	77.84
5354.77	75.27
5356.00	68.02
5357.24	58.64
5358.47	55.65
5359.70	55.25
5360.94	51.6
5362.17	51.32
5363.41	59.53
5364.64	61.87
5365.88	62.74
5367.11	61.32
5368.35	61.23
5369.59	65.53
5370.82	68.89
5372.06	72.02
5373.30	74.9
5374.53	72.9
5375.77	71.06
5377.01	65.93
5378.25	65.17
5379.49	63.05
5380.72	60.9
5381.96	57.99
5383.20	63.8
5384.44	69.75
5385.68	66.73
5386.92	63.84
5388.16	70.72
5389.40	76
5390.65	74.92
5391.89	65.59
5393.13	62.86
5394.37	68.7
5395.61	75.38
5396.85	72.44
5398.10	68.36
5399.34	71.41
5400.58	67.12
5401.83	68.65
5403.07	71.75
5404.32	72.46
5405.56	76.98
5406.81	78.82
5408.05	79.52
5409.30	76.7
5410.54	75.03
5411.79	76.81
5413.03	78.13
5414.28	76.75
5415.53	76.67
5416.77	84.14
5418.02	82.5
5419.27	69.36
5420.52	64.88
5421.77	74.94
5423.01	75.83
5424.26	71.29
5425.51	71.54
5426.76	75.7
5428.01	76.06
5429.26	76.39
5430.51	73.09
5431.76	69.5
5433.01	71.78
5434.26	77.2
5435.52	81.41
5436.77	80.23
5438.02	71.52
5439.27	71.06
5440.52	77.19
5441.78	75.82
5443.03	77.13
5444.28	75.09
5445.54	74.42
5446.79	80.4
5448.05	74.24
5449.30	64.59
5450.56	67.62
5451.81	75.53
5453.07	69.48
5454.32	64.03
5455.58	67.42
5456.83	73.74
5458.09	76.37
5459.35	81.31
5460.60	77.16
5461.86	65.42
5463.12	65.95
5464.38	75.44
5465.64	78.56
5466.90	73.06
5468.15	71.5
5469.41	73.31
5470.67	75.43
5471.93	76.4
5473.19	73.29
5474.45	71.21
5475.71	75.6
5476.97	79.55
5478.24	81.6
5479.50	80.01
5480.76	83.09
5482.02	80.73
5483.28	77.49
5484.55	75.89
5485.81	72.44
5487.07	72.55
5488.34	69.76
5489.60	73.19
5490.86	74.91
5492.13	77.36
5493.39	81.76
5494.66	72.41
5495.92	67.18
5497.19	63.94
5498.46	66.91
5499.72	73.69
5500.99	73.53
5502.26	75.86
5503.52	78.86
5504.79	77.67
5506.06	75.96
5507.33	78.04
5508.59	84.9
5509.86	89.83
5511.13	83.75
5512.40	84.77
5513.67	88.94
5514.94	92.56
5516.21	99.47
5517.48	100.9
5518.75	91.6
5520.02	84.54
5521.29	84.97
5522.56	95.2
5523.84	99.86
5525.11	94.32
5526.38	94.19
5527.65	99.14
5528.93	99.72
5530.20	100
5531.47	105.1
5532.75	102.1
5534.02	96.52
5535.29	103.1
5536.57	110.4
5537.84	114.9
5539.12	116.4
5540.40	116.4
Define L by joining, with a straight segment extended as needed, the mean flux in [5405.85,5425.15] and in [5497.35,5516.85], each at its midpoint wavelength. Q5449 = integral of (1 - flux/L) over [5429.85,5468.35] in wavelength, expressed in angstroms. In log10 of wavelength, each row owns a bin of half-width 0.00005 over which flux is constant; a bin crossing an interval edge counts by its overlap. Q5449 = 2.2 angstroms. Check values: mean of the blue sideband 76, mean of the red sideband 81.2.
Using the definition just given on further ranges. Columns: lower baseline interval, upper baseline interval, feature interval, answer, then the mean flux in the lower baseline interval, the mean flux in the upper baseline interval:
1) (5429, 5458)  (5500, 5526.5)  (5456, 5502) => 3.26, 73.4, 86.8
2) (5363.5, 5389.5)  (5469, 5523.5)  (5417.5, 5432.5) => -0.38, 66.2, 79.5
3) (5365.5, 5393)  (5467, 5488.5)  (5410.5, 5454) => -1.70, 67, 75.9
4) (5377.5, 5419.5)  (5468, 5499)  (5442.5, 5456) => 0.29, 71.5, 74.8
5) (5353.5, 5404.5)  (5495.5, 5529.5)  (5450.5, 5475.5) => 1.74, 66.2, 85.3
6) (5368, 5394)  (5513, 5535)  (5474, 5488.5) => 1.73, 67.4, 96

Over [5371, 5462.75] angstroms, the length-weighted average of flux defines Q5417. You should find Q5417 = 72.4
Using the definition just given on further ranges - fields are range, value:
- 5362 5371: 61.7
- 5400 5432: 74.7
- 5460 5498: 74.5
